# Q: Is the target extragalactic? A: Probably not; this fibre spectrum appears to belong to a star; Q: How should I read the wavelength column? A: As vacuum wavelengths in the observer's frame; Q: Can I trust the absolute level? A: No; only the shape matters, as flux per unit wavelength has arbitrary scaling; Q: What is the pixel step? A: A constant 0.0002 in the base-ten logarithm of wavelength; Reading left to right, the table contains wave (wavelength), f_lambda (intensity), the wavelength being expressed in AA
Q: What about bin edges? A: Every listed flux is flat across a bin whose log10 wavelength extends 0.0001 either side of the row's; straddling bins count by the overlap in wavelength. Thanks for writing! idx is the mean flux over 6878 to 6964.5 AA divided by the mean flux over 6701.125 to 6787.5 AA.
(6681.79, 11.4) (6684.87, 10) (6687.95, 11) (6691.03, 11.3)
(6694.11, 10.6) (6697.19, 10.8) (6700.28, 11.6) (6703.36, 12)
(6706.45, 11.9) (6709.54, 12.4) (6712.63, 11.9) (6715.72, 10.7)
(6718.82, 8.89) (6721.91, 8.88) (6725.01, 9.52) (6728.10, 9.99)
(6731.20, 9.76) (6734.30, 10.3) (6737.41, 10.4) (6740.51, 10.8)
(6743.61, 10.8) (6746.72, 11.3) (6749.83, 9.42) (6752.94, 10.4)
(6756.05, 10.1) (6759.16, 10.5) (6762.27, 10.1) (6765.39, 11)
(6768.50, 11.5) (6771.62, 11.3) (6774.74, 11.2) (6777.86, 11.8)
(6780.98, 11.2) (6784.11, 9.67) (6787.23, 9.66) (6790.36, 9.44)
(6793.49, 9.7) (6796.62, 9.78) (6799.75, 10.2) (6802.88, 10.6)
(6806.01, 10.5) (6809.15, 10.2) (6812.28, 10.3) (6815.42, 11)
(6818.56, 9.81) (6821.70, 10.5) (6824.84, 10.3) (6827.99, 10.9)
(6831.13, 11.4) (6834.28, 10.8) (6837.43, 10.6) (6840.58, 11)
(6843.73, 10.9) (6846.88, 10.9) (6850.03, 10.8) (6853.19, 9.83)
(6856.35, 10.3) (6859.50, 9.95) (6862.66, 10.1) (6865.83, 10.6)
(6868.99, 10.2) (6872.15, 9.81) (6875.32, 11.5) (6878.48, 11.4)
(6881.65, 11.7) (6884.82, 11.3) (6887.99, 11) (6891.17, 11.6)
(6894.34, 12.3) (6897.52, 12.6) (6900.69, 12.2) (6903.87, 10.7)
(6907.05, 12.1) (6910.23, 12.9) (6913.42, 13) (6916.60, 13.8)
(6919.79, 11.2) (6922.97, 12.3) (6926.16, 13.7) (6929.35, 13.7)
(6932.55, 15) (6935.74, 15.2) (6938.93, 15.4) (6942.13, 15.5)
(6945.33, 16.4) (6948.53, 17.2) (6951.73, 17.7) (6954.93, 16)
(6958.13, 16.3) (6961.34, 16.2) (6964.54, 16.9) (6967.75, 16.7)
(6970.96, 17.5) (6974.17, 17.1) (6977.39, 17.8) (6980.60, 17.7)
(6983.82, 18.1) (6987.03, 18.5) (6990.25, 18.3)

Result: 1.29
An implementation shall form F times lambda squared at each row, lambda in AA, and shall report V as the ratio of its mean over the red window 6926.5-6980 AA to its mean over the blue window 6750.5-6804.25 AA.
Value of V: 1.64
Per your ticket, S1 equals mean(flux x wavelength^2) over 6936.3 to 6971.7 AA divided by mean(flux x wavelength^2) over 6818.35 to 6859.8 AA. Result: 1.6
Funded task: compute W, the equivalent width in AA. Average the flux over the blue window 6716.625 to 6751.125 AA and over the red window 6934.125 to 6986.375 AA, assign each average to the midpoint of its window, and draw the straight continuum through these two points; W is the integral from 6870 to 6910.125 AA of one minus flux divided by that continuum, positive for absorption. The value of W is 8.6 AA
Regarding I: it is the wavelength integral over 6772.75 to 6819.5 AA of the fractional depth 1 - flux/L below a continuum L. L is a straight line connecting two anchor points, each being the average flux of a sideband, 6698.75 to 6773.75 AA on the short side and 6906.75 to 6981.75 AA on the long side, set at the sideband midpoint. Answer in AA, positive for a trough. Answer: 6.4 AA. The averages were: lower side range 10.6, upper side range 15.3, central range 10.4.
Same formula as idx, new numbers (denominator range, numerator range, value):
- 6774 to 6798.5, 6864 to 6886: 1.06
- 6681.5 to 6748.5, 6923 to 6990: 1.53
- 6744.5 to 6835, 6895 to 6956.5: 1.33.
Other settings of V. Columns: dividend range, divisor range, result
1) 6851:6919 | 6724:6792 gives 1.13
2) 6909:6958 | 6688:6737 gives 1.46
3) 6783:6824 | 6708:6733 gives 1.01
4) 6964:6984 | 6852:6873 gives 1.77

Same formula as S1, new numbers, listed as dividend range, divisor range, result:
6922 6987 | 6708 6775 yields 1.65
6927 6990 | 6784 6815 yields 1.73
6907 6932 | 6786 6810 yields 1.34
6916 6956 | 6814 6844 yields 1.43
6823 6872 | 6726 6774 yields 1.03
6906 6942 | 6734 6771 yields 1.35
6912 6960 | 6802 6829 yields 1.47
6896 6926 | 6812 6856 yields 1.19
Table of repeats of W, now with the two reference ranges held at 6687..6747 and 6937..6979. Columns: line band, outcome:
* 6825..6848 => 4.7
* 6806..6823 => 3.6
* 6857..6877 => 5.6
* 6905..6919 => 2.5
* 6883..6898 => 3.3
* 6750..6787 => 4.0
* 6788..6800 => 2.8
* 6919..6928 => 1.9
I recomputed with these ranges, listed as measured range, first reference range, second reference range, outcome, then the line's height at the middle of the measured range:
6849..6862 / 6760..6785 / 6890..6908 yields 1.6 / 11.6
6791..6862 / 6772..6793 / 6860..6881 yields 0.7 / 10.6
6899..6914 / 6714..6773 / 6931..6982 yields 2.9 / 15.1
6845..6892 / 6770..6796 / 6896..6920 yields 4.2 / 11.8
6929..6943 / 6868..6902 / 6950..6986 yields -0.1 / 14.9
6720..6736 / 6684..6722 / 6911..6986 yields 2.5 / 11.5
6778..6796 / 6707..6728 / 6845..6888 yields 0.8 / 10.5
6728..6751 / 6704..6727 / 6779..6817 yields 0.3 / 10.5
